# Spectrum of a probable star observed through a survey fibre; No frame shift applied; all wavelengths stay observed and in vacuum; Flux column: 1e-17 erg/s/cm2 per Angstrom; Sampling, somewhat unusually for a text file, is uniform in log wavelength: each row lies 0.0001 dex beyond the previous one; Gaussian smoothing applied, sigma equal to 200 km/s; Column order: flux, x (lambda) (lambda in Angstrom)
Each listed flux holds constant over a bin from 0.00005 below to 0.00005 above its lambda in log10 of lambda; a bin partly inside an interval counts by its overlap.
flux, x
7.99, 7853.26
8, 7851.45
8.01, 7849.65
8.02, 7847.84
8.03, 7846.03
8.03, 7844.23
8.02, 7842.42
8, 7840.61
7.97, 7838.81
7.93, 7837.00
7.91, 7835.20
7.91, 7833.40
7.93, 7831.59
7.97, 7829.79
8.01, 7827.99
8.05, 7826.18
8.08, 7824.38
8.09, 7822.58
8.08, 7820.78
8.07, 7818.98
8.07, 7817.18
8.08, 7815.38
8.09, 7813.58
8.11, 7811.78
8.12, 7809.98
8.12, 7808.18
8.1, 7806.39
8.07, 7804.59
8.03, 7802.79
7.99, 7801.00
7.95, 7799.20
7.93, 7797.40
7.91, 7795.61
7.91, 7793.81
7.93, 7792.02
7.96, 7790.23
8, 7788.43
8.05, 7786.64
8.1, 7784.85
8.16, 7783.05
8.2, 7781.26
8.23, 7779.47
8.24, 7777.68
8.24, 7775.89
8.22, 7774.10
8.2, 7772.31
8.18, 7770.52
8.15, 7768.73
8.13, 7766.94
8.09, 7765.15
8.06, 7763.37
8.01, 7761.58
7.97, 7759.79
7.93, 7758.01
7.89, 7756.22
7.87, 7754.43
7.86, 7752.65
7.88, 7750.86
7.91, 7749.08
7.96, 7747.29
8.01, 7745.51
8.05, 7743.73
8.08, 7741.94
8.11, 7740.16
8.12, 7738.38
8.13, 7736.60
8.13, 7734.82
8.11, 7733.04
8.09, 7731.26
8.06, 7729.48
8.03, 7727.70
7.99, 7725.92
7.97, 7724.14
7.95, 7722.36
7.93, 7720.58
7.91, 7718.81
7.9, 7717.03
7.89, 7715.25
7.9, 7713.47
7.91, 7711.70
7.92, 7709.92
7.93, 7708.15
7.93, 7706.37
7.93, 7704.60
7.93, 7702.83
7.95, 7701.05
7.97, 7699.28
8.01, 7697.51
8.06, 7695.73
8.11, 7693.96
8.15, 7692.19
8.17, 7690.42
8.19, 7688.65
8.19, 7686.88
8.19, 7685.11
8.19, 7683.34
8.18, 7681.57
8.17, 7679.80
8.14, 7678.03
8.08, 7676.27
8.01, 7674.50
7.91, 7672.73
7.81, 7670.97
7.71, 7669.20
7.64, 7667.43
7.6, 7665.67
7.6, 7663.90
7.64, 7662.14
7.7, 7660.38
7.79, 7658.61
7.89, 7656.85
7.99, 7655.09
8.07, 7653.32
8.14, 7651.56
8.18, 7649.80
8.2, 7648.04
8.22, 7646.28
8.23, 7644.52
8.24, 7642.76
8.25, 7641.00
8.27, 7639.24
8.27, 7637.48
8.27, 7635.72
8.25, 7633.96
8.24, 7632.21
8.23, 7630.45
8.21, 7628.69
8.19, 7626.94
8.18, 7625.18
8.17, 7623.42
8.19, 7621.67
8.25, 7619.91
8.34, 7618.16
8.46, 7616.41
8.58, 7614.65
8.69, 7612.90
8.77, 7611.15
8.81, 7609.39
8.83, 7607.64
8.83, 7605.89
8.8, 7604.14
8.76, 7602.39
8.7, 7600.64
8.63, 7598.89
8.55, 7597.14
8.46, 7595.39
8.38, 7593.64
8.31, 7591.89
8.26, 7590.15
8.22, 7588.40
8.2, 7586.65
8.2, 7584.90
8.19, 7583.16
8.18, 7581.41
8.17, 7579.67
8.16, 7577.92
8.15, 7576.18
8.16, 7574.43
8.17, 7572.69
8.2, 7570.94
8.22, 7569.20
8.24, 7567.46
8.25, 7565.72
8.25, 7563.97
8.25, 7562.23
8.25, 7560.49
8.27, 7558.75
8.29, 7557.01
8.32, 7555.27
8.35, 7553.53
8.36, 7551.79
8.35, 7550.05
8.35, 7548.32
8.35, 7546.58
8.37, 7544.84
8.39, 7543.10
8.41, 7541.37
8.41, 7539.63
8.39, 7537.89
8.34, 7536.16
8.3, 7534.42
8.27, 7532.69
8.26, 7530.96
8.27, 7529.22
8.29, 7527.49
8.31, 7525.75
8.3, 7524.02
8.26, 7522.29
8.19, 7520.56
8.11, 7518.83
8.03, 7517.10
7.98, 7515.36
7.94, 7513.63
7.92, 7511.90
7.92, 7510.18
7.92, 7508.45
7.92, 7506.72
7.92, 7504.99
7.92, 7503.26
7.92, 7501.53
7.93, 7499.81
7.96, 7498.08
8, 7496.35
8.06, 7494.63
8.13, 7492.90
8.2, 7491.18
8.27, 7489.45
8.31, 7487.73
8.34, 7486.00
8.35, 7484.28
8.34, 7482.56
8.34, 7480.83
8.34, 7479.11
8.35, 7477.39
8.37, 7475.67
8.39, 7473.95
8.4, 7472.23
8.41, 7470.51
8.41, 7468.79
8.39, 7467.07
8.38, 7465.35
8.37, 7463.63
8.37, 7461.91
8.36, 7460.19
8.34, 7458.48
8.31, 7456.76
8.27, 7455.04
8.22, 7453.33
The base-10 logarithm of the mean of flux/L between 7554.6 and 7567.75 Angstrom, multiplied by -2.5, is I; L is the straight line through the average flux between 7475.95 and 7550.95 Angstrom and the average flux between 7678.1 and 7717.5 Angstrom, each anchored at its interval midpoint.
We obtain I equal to -0.01 mag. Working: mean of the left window 8.19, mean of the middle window 8.26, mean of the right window 8.04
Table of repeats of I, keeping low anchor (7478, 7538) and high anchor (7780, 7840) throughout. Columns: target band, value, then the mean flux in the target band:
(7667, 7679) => 0.023 mag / 7.91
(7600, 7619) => -0.075 mag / 8.69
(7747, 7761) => 0.020 mag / 7.91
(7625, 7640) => -0.018 mag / 8.24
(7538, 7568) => -0.025 mag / 8.32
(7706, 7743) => 0.008 mag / 8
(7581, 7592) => -0.014 mag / 8.22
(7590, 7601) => -0.047 mag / 8.48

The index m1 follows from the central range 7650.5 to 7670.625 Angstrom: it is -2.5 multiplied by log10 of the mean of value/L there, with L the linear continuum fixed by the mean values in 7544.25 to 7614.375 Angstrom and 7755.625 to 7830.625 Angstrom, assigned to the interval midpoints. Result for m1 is 0.063 mag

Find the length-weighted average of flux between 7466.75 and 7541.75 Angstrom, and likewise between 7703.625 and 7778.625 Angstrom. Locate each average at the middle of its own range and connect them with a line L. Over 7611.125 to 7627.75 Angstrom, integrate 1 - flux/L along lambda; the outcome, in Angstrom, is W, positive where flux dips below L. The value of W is -0.52 Angstrom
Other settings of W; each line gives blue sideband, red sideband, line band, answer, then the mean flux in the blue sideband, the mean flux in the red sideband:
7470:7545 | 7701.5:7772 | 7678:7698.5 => -0.3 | 8.2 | 8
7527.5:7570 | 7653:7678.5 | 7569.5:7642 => -2.6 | 8.31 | 7.83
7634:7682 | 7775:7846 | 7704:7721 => 0.2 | 8.01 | 8.04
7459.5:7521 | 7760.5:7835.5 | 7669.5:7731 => 0.7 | 8.18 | 8.07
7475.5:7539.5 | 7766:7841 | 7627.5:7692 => 0.4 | 8.16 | 8.06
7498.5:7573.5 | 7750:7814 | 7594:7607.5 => -0.8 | 8.2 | 8.05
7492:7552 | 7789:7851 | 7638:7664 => 0.2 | 8.16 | 8.01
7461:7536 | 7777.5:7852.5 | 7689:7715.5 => 0.3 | 8.2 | 8.03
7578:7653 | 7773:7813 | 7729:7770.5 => 0.6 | 8.36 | 8.07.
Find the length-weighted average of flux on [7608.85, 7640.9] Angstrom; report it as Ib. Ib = 8.34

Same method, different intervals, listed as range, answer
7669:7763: 8.01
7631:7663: 8.1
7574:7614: 8.46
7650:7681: 7.89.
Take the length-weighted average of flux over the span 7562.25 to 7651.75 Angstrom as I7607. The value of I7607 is 8.34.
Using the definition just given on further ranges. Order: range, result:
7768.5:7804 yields 8.08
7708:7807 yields 8.03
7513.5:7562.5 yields 8.28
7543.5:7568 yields 8.3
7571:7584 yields 8.17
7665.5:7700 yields 8.03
